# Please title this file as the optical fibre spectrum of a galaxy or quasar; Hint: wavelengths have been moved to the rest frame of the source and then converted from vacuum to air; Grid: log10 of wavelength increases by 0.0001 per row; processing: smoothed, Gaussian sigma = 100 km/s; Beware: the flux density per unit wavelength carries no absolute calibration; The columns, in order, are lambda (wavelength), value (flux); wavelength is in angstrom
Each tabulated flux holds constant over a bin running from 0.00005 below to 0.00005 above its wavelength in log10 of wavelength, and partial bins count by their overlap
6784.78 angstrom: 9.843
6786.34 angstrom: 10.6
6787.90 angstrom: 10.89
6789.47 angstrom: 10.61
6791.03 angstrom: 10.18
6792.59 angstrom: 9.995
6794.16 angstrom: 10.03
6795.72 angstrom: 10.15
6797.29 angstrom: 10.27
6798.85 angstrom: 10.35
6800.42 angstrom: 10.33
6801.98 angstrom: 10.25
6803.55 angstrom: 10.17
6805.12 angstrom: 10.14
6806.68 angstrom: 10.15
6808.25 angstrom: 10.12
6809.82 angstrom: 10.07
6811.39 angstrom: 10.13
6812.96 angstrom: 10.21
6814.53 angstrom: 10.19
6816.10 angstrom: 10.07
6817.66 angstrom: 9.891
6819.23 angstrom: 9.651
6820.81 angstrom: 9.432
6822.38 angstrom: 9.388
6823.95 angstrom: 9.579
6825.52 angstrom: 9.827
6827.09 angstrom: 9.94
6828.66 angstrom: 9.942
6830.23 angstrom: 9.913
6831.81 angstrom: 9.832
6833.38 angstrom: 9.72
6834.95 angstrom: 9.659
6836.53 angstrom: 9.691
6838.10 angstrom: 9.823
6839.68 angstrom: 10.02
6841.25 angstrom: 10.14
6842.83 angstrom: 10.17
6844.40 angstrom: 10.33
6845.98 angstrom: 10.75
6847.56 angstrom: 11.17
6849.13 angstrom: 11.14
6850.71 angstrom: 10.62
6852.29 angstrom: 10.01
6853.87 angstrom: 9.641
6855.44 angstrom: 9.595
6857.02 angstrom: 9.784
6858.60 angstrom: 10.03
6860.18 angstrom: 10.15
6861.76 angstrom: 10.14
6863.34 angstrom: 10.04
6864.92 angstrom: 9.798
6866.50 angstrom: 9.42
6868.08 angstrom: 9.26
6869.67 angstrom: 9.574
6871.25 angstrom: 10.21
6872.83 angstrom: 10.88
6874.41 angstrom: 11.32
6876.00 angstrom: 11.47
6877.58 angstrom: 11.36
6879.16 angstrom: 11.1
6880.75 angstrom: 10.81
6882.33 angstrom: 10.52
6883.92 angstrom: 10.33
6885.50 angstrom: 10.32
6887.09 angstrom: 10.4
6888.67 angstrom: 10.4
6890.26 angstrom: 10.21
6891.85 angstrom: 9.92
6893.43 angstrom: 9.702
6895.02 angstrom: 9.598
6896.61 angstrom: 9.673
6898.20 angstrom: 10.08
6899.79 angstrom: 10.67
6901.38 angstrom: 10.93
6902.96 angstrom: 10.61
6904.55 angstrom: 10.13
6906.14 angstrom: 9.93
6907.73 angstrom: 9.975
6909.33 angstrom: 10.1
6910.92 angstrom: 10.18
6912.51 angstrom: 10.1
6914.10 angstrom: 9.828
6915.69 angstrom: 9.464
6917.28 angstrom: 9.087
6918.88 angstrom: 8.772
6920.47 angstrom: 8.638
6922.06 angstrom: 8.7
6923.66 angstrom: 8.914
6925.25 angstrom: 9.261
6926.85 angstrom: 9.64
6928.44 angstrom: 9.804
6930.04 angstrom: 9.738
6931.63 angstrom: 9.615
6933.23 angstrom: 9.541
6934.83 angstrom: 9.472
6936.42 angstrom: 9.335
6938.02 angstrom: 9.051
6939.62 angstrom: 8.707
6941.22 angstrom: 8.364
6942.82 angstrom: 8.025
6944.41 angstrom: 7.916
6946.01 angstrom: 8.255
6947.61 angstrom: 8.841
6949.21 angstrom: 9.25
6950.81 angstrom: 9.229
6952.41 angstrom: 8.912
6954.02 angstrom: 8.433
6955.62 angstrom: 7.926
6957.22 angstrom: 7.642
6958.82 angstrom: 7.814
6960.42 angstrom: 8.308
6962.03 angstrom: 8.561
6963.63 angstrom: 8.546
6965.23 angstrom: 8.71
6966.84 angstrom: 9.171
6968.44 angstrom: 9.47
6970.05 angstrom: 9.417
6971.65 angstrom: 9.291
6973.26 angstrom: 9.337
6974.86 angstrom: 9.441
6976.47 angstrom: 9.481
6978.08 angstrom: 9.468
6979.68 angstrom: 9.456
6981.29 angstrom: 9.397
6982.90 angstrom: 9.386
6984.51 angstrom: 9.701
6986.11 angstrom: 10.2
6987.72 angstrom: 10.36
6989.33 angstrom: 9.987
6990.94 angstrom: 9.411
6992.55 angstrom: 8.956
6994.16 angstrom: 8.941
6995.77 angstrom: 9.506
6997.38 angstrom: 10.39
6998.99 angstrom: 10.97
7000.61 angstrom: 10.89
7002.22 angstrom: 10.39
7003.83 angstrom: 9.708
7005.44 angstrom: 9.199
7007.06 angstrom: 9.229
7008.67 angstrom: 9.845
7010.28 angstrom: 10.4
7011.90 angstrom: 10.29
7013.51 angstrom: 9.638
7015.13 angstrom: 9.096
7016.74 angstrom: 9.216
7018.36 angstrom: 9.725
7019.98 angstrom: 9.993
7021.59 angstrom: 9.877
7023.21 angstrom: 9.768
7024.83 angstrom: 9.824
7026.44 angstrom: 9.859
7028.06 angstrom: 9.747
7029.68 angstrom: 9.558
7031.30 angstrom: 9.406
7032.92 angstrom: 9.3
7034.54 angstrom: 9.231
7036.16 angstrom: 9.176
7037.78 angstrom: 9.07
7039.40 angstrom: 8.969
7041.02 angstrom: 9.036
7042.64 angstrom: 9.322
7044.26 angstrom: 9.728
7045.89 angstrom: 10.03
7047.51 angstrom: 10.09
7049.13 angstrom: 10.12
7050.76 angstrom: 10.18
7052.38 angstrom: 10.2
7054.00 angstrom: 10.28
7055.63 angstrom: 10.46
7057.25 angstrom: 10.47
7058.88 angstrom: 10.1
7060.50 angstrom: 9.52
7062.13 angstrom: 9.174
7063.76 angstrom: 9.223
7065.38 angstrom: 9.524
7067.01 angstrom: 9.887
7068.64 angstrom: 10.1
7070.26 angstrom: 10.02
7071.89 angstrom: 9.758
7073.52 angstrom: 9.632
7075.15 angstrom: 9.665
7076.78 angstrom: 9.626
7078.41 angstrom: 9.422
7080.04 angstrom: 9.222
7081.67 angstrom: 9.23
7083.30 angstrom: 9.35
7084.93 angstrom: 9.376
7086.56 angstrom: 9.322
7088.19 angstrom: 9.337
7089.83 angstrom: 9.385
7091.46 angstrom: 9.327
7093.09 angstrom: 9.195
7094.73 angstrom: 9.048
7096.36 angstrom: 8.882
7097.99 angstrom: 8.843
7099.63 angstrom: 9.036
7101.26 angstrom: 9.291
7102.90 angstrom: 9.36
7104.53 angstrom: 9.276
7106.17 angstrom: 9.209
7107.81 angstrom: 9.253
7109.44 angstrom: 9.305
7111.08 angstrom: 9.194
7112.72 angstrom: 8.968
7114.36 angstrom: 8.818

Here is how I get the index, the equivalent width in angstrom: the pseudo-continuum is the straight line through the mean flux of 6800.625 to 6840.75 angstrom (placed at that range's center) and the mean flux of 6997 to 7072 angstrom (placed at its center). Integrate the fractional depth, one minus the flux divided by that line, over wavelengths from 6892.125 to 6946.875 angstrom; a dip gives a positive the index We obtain 2.2 angstrom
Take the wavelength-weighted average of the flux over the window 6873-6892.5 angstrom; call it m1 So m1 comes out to 10.7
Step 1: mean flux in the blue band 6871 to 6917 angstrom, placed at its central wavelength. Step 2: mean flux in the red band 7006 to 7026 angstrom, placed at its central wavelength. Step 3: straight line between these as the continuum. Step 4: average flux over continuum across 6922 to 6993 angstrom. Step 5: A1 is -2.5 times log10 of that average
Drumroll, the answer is 0.11 mag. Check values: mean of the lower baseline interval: 10.3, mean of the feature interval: 9.08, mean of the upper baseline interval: 9.74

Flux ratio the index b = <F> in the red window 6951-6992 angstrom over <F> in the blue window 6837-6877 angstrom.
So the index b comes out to 0.89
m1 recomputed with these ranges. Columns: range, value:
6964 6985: 9.34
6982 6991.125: 9.87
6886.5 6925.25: 9.82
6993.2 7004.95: 10.1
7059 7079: 9.65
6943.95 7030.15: 9.38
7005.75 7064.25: 9.7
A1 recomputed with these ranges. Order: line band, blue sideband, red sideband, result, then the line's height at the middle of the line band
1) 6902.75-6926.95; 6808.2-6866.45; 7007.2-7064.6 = 0.038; 9.89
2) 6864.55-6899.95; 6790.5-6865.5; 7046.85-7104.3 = -0.038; 9.95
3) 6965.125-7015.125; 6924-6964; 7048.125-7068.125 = -0.048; 9.26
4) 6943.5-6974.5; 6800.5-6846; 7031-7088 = 0.127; 9.78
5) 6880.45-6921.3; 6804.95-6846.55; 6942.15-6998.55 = -0.056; 9.5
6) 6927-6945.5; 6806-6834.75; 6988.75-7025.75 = 0.088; 9.83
